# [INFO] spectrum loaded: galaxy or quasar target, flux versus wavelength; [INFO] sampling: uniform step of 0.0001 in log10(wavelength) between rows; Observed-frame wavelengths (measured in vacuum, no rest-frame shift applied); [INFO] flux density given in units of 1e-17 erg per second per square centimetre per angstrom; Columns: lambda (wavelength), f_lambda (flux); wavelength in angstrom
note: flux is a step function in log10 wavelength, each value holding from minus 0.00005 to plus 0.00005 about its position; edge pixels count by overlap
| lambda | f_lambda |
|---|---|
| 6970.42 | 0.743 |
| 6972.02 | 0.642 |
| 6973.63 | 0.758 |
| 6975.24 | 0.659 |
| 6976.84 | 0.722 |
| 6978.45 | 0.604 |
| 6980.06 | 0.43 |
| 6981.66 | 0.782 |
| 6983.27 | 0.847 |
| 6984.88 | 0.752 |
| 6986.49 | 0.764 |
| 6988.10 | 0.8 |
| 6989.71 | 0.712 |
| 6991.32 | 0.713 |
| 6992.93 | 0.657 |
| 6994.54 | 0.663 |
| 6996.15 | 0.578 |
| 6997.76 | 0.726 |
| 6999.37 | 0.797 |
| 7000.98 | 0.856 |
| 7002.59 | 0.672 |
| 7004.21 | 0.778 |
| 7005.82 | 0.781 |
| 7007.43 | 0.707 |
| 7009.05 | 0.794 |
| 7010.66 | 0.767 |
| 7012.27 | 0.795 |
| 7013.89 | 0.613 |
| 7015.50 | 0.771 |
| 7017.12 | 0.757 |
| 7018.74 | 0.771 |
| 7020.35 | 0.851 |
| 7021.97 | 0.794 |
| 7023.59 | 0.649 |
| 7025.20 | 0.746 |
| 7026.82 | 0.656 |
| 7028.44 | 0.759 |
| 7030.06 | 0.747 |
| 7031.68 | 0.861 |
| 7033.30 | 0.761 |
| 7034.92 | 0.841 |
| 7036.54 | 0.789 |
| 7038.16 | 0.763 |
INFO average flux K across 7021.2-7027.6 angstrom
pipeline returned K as 0.711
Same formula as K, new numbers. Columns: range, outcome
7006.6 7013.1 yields 0.765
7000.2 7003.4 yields 0.763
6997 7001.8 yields 0.794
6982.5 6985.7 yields 0.798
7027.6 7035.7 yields 0.793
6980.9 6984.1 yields 0.813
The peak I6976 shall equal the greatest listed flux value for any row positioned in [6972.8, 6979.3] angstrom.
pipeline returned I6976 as 0.758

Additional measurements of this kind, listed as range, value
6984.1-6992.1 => 0.8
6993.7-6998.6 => 0.726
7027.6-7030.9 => 0.759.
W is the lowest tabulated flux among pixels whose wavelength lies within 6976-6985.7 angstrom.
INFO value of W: 0.43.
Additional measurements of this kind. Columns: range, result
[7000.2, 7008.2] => 0.672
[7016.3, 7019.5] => 0.757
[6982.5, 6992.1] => 0.712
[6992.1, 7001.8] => 0.578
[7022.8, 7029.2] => 0.649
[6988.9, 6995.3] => 0.657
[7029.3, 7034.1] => 0.747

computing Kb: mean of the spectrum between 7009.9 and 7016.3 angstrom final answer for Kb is 0.737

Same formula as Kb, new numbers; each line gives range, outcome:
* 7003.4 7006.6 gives 0.779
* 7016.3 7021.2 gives 0.792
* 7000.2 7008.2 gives 0.759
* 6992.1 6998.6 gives 0.657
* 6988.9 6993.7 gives 0.694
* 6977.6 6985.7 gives 0.683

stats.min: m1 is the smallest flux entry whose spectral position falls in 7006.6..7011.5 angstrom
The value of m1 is 0.707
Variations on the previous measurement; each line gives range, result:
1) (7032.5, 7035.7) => 0.761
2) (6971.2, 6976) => 0.642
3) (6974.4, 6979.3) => 0.604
